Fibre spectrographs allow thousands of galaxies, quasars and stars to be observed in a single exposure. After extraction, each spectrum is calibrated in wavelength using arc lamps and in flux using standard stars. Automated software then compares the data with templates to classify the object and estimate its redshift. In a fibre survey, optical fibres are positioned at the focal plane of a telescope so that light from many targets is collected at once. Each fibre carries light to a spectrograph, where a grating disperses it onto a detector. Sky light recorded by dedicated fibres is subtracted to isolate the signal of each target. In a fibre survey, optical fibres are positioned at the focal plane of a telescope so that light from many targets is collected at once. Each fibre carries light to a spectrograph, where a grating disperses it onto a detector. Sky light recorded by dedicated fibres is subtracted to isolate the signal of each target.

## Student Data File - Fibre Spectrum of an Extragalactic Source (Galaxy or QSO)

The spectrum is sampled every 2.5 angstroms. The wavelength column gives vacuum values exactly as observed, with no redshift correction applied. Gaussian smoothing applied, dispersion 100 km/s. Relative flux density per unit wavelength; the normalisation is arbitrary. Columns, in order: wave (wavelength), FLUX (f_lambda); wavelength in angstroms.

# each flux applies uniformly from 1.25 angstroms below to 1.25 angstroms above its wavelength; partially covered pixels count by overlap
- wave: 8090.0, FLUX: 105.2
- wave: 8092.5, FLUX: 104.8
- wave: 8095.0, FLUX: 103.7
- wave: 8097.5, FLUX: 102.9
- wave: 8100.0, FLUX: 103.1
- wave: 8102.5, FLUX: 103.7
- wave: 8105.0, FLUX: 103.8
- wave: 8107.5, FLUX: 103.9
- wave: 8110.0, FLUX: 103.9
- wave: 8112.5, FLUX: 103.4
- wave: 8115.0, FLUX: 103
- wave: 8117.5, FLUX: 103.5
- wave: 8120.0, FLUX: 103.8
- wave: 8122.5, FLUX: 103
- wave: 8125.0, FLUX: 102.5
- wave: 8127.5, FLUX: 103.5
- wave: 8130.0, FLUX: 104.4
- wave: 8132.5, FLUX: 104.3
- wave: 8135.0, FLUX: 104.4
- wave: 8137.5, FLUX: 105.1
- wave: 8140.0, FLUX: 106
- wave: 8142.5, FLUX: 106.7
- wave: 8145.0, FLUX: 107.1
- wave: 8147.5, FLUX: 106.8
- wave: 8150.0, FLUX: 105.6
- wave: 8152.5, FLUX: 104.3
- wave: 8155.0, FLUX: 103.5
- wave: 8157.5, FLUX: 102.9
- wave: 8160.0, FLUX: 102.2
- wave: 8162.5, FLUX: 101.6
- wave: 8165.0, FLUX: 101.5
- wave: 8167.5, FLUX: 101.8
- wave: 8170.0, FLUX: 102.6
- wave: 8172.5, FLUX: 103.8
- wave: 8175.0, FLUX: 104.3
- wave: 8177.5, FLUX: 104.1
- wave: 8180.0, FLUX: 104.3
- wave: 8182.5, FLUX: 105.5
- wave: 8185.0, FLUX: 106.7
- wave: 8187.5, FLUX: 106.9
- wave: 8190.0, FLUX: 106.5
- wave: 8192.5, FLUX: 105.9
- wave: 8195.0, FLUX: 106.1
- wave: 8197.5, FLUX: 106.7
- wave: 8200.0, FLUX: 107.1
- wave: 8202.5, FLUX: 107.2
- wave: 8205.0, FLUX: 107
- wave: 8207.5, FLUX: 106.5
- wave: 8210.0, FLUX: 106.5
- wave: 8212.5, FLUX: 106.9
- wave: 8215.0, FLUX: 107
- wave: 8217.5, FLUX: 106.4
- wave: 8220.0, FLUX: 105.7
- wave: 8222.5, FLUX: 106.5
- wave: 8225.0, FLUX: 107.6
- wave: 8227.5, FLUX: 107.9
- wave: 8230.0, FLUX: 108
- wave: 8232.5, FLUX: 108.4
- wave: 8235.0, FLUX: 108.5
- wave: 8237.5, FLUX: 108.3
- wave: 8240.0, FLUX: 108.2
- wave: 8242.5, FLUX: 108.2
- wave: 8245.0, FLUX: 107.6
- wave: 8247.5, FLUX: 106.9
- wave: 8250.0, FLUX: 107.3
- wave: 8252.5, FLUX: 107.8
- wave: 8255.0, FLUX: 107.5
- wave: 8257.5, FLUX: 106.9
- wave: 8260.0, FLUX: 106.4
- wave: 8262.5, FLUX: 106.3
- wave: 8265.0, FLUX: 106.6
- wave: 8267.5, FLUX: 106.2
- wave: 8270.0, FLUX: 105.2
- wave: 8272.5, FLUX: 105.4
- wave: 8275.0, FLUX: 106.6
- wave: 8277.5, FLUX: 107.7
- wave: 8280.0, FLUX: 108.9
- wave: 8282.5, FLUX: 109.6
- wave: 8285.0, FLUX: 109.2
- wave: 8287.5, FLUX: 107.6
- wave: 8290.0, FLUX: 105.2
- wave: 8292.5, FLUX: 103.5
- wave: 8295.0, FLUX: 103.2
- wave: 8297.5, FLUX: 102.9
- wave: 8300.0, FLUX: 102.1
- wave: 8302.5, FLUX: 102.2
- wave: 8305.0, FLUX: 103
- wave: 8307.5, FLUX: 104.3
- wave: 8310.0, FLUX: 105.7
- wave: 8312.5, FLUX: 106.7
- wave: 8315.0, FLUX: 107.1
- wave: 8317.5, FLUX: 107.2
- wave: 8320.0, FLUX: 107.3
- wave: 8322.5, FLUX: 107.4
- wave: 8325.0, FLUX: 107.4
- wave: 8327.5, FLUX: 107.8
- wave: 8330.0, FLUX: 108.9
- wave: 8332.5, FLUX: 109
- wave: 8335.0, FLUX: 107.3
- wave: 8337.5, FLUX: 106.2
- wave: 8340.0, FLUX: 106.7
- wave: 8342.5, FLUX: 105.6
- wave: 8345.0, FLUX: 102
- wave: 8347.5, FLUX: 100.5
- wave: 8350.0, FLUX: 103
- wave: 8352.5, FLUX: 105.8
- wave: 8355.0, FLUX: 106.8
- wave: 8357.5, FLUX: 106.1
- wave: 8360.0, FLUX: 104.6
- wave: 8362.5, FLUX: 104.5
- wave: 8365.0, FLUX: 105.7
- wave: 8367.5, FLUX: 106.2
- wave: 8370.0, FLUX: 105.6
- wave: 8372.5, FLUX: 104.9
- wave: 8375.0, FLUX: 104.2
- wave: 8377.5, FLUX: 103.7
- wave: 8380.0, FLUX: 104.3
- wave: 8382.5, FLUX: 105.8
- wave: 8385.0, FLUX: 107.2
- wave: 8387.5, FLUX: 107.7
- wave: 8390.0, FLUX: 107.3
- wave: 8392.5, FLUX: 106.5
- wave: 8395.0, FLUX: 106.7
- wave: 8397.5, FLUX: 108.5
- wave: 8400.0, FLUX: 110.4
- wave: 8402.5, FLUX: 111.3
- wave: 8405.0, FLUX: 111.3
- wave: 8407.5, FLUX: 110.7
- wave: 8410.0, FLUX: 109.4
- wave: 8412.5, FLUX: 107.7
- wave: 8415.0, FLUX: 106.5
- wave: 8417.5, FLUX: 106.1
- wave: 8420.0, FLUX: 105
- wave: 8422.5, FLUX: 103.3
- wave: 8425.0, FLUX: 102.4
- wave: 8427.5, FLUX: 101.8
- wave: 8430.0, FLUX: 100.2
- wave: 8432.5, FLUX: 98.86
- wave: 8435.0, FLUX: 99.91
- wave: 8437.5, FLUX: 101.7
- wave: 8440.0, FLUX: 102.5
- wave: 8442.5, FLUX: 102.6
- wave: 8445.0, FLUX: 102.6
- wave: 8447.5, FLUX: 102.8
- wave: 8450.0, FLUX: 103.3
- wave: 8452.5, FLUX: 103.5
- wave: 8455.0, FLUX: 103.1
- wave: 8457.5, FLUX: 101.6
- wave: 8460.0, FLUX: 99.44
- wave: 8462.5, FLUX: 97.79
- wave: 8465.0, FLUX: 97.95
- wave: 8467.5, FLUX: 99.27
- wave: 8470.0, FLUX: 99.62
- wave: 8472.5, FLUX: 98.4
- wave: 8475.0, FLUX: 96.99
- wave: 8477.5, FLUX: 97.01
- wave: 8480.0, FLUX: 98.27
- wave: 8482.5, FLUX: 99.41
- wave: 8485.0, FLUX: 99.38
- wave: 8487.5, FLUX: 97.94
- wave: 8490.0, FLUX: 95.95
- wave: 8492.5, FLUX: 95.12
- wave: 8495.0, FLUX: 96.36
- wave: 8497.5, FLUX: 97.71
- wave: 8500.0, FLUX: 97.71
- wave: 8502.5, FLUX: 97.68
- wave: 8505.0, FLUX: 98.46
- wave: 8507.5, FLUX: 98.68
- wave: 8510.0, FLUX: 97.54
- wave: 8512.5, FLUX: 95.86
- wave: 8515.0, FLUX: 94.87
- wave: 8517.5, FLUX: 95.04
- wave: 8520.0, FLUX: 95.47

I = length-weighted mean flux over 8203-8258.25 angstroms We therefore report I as 107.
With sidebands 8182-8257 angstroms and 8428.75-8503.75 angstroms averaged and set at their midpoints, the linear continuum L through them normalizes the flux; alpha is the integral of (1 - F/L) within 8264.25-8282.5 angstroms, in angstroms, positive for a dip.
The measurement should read -0.24 angstroms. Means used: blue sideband 107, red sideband 99.5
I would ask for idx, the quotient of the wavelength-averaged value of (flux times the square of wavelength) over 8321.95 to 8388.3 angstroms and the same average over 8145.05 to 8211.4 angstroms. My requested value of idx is 1.05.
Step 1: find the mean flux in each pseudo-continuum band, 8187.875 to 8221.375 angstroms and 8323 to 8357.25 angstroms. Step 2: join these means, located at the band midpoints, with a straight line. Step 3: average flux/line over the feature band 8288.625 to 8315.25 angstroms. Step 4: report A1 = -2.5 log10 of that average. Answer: 0.02 mag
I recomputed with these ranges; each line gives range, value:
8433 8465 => 102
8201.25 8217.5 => 107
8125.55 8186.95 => 104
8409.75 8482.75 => 102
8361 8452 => 105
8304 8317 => 106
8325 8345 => 107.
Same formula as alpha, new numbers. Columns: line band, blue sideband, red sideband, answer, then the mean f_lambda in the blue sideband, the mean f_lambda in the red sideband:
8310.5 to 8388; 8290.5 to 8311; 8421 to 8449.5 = -2.3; 103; 102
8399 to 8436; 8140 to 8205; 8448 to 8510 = -2.1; 105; 98.8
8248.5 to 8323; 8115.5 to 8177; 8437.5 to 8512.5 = -3.0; 104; 99.2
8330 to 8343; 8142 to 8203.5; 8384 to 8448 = -0.2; 105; 105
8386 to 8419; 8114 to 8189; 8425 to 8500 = -2.6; 104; 99.7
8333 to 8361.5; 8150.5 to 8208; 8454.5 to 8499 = -1.1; 105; 98.3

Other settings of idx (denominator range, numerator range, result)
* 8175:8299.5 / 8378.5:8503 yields 1.01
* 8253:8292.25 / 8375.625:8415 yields 1.04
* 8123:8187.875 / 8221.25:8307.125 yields 1.05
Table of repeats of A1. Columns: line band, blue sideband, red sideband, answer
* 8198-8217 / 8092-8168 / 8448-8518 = -0.04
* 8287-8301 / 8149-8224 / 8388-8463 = 0.01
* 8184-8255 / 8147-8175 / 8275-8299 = -0.03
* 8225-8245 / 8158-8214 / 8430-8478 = -0.04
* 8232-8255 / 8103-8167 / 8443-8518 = -0.06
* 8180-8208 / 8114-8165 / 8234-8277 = -0.01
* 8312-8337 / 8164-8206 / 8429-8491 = -0.05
